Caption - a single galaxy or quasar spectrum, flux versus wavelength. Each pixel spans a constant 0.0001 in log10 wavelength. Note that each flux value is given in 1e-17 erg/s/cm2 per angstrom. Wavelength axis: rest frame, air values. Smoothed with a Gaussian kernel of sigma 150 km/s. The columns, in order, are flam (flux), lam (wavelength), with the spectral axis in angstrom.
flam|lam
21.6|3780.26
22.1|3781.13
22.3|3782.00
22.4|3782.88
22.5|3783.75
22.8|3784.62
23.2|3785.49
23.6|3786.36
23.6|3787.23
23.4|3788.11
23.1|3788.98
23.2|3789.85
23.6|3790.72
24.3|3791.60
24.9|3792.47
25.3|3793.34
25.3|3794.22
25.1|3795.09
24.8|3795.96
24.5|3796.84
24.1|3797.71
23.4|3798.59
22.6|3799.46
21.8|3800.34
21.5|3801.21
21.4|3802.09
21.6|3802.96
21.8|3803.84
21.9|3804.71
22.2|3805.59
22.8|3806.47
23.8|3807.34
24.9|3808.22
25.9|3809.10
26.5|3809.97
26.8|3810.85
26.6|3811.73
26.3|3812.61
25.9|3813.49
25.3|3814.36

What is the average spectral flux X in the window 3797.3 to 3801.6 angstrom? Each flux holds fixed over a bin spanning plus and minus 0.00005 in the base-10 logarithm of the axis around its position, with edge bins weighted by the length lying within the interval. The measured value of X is 22.7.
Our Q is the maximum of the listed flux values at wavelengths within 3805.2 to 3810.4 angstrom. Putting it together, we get 26.5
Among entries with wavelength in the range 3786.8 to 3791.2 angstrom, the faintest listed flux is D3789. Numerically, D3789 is 23.1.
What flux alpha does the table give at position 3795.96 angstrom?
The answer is 24.8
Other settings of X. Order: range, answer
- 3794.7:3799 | 24.4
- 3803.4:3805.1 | 21.9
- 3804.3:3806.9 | 22.2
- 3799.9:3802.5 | 21.6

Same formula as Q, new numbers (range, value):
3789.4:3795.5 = 25.3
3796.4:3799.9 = 24.5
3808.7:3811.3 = 26.8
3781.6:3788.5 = 23.6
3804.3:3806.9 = 22.8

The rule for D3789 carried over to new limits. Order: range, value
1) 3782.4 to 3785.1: 22.4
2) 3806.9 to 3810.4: 23.8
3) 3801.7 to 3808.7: 21.4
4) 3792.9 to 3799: 23.4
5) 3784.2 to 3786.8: 22.8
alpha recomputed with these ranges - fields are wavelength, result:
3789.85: 23.2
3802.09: 21.4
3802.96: 21.6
